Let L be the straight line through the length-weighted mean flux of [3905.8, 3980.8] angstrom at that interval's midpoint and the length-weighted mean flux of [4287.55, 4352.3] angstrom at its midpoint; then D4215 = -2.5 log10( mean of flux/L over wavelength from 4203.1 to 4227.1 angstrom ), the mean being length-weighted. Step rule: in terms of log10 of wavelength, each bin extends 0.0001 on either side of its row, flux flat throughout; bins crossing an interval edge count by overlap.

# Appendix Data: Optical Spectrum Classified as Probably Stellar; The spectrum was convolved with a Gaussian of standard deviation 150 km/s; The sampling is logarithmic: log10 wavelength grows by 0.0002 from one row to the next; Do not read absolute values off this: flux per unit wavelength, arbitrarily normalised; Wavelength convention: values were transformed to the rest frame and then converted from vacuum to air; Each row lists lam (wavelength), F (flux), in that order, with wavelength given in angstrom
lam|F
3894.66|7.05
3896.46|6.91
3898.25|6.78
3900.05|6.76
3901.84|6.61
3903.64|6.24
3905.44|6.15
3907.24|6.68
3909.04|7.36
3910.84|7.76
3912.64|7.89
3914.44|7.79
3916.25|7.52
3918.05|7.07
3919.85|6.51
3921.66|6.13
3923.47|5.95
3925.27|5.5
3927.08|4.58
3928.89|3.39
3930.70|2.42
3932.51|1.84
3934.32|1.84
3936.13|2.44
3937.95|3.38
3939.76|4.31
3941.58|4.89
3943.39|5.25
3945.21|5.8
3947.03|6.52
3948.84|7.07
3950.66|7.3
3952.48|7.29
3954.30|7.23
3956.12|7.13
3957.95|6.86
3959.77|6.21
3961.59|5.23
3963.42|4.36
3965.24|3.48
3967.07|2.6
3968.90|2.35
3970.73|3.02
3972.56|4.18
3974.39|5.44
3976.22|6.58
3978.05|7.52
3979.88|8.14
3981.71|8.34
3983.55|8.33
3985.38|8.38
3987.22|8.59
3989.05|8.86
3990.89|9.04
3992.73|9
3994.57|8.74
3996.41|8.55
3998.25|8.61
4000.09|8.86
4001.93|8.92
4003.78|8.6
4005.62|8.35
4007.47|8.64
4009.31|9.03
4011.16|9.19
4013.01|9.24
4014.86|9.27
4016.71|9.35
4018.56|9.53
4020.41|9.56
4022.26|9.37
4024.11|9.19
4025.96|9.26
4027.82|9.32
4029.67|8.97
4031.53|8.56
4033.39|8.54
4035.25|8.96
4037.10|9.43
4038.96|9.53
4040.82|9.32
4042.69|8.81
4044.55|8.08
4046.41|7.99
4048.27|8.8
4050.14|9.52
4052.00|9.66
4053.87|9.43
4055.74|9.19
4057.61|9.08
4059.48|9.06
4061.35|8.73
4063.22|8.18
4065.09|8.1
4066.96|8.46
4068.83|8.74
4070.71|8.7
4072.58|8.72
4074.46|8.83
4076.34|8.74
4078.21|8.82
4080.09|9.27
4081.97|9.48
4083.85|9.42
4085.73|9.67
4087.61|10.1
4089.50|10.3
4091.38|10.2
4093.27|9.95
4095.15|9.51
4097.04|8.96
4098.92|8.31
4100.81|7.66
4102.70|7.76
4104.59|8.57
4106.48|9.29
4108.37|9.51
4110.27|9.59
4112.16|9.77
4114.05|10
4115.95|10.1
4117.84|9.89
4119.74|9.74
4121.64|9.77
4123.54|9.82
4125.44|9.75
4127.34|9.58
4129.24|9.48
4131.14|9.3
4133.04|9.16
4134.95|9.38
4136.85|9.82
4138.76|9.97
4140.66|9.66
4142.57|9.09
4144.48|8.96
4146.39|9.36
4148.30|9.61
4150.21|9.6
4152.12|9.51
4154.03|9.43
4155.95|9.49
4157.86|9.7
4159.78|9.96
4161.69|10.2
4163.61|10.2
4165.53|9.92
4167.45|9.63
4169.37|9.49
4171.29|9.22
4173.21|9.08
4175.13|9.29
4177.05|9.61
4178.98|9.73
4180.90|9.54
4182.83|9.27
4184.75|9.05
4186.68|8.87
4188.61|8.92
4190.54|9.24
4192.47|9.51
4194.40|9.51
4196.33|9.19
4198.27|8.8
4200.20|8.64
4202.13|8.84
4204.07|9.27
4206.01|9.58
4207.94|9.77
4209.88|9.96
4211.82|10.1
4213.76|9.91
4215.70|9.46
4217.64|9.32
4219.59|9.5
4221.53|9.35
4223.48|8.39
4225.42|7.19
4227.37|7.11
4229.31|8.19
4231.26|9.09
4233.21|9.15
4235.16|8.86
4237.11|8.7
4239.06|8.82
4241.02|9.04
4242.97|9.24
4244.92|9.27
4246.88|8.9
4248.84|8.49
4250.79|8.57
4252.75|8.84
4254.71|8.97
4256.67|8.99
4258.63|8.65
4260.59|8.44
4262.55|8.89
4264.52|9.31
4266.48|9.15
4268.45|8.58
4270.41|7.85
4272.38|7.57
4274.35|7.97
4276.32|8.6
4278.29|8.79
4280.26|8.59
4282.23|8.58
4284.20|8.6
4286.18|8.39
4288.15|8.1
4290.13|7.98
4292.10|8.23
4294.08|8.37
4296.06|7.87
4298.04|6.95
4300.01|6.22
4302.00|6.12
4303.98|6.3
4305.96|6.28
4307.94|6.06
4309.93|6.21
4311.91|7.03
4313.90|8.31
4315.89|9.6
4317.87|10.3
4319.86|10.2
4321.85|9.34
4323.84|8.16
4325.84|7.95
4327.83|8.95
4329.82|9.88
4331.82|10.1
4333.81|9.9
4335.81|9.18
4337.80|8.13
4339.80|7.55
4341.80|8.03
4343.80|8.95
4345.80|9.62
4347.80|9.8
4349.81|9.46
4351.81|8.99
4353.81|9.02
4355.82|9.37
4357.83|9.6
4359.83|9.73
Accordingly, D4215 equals -0.23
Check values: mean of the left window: 5.49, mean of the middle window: 9.25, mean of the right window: 8.31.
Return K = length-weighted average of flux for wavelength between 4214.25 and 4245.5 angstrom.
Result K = 8.8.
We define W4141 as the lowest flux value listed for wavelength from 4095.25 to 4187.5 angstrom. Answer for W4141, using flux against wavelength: 7.66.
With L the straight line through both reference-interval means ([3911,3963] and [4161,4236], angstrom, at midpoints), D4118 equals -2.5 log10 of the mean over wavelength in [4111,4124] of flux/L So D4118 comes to -0.22 mag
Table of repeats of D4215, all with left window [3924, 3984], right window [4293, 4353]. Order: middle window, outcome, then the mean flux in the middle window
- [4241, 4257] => -0.16 mag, 8.92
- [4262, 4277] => -0.08 mag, 8.47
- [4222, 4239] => -0.12 mag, 8.39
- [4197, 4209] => -0.25 mag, 9.16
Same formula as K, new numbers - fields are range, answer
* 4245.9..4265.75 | 8.81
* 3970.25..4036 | 8.43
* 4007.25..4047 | 9.07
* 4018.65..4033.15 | 9.17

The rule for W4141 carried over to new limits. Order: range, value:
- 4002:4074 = 7.99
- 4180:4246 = 7.11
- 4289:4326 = 6.06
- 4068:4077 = 8.7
